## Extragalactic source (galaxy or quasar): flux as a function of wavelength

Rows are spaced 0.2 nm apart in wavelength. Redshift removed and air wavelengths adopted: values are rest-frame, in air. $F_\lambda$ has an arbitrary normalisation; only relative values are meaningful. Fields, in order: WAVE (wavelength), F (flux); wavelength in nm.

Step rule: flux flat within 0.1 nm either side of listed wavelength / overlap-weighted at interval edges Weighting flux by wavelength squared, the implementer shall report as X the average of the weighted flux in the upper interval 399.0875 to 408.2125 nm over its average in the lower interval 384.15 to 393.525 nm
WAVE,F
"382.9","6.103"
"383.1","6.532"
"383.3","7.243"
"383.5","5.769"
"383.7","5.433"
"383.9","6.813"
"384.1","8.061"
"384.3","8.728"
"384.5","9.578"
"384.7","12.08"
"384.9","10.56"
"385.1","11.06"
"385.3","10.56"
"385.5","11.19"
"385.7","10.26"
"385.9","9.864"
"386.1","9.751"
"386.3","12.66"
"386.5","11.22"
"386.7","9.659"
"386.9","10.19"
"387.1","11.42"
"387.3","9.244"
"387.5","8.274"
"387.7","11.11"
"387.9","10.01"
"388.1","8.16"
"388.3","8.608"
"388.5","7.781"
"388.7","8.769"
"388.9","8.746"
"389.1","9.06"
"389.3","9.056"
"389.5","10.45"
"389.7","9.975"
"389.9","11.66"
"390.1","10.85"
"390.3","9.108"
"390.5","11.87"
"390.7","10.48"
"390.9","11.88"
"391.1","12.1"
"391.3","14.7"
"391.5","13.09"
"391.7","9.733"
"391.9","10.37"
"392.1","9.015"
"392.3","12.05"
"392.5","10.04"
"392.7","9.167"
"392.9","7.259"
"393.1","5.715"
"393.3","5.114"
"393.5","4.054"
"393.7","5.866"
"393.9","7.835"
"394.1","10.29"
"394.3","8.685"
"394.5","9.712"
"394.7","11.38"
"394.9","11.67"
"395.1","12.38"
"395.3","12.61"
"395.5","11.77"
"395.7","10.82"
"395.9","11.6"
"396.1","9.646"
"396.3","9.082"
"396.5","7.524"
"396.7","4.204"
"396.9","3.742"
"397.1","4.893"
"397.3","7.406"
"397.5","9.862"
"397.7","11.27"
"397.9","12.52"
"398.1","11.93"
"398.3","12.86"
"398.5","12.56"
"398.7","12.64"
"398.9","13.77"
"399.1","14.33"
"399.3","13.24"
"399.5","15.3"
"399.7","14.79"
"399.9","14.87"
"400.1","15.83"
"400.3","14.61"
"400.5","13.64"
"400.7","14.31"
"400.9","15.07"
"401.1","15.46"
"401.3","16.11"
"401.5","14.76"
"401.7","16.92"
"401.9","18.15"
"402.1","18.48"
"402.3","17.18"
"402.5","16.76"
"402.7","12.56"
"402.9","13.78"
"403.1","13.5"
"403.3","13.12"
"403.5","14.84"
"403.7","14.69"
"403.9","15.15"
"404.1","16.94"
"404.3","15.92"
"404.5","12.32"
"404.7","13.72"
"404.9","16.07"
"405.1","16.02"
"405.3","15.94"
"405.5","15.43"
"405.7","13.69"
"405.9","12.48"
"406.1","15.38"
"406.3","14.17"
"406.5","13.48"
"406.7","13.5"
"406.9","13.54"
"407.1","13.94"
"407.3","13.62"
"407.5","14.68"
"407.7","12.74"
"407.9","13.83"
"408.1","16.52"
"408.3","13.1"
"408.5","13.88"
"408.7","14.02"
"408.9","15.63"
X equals 1.6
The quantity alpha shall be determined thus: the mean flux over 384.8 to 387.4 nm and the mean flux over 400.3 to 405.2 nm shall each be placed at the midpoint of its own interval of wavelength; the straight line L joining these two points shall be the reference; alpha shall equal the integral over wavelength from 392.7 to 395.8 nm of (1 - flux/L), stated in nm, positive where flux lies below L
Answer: 0.94 nm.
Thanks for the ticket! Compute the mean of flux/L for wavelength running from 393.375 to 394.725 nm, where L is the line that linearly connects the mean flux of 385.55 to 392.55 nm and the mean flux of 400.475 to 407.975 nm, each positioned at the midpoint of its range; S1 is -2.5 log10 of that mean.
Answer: 0.42 mag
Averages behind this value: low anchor 10.3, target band 8.03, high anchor 14.8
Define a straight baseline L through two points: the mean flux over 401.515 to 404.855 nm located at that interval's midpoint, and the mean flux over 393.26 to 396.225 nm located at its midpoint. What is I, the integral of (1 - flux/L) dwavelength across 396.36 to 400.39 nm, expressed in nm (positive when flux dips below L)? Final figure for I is 0.29 nm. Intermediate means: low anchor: 9.65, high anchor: 15.3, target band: 11.4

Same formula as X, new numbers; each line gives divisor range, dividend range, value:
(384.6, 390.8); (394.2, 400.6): 1.17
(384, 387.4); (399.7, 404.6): 1.59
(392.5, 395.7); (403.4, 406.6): 1.73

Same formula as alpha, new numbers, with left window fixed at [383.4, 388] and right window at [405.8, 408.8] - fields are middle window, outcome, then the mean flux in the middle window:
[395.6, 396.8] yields 0.30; 8.81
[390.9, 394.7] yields 0.61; 9.29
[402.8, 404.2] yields -0.15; 14.6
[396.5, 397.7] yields 0.54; 6.58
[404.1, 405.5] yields -0.18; 15.2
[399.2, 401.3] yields -0.37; 14.8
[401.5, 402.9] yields -0.37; 16.3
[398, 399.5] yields -0.11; 13.2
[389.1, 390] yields 0.03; 10.1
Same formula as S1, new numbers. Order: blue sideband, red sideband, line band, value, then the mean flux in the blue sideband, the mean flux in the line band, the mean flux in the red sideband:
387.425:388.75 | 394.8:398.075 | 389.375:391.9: -0.23 mag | 8.98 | 11.3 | 9.49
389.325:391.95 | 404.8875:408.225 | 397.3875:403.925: -0.09 mag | 11.2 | 14.4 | 14.4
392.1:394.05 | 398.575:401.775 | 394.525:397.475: 0.11 mag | 7.61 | 9.22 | 14.7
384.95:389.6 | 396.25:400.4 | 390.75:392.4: -0.11 mag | 9.88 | 11.6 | 11.3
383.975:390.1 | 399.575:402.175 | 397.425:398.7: 0.21 mag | 9.93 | 11.9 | 15.6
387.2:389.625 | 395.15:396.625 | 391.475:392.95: -0.03 mag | 9.11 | 10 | 10.4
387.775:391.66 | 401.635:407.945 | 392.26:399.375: 0.25 mag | 10.3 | 9.68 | 14.8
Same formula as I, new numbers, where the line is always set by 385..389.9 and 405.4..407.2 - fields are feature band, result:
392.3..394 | 0.60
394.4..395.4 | 0.00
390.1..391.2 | -0.05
